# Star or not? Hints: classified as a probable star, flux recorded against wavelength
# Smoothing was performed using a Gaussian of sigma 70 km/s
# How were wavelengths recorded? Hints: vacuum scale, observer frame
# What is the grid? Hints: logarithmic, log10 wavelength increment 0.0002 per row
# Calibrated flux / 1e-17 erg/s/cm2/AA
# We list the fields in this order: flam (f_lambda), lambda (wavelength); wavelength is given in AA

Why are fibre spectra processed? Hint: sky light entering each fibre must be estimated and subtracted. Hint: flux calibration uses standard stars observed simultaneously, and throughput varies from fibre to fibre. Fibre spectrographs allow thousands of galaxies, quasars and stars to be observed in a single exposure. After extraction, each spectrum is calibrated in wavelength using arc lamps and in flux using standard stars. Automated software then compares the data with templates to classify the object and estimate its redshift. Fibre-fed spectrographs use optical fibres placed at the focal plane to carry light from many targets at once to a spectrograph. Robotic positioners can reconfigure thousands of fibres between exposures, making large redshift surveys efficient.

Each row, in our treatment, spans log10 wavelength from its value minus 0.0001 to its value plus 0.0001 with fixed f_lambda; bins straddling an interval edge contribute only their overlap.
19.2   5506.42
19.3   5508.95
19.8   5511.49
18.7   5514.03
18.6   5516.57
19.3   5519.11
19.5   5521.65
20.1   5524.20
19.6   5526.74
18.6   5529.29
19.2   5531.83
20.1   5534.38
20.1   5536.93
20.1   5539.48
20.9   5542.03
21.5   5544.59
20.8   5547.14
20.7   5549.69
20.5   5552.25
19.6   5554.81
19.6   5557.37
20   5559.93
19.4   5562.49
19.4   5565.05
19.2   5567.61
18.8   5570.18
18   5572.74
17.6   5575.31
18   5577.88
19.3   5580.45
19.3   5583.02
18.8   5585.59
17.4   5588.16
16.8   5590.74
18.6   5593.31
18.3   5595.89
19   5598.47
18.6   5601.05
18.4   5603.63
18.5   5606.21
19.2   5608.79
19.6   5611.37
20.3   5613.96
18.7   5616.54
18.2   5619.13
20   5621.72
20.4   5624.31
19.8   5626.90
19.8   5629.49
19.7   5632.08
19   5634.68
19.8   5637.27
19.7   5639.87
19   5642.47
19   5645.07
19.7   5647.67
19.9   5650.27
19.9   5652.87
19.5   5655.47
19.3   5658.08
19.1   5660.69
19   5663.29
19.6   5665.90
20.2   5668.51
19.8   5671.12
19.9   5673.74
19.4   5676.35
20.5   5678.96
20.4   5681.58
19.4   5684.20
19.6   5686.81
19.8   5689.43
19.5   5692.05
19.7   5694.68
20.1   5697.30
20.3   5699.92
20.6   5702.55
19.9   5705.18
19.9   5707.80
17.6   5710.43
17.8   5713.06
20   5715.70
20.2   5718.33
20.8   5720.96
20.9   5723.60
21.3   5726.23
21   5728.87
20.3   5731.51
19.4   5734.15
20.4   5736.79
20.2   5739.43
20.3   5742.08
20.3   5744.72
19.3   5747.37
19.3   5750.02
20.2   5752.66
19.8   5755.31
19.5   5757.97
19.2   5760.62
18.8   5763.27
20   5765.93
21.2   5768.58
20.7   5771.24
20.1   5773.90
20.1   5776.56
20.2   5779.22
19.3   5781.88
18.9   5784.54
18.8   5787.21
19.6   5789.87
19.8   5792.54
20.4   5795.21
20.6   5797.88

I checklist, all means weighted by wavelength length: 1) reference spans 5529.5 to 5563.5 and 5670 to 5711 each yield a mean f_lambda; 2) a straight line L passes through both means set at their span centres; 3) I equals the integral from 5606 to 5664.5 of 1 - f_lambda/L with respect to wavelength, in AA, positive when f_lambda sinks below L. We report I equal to 1.4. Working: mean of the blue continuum 20.1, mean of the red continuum 19.8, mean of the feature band 19.5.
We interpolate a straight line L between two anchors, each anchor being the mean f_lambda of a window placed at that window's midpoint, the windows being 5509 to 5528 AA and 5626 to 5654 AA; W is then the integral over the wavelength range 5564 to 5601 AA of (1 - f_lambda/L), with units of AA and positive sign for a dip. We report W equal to 1.92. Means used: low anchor 19.4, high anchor 19.6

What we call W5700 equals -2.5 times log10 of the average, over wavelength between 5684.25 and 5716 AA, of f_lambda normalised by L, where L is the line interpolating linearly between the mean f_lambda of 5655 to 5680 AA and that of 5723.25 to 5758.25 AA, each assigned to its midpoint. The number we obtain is 0.017 mag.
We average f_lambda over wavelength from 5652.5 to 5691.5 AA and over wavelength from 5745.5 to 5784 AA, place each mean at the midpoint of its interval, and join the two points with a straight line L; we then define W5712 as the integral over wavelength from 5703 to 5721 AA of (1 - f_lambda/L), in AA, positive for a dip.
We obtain 0.3 AA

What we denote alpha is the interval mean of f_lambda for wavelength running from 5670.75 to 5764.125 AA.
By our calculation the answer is 19.9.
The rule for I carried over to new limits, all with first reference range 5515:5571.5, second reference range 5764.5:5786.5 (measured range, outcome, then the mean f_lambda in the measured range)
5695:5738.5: -0.1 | 20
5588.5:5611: 1.6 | 18.4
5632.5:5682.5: 0.7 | 19.6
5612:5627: 0.2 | 19.5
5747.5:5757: 0.1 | 19.7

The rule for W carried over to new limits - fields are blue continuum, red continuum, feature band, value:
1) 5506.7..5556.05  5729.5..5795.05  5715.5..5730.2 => -0.7 AA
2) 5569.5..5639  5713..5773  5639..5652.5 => -0.2 AA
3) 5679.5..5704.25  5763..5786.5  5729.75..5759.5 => 0.0 AA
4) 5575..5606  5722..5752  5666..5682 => -0.4 AA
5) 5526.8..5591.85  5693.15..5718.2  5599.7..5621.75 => 0.5 AA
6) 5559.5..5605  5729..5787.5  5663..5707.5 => -1.3 AA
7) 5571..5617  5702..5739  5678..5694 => -0.2 AA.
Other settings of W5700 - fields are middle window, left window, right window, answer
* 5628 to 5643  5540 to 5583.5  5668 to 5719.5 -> 0.01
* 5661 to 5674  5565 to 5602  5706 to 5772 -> -0.02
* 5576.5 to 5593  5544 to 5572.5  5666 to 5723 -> 0.09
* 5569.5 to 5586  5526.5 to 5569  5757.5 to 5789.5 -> 0.08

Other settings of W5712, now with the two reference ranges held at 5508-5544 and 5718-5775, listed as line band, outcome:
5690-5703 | 0.02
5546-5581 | 0.62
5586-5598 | 1.11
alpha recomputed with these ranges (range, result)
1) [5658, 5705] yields 19.8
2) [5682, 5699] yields 19.7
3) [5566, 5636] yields 18.9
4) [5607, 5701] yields 19.6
